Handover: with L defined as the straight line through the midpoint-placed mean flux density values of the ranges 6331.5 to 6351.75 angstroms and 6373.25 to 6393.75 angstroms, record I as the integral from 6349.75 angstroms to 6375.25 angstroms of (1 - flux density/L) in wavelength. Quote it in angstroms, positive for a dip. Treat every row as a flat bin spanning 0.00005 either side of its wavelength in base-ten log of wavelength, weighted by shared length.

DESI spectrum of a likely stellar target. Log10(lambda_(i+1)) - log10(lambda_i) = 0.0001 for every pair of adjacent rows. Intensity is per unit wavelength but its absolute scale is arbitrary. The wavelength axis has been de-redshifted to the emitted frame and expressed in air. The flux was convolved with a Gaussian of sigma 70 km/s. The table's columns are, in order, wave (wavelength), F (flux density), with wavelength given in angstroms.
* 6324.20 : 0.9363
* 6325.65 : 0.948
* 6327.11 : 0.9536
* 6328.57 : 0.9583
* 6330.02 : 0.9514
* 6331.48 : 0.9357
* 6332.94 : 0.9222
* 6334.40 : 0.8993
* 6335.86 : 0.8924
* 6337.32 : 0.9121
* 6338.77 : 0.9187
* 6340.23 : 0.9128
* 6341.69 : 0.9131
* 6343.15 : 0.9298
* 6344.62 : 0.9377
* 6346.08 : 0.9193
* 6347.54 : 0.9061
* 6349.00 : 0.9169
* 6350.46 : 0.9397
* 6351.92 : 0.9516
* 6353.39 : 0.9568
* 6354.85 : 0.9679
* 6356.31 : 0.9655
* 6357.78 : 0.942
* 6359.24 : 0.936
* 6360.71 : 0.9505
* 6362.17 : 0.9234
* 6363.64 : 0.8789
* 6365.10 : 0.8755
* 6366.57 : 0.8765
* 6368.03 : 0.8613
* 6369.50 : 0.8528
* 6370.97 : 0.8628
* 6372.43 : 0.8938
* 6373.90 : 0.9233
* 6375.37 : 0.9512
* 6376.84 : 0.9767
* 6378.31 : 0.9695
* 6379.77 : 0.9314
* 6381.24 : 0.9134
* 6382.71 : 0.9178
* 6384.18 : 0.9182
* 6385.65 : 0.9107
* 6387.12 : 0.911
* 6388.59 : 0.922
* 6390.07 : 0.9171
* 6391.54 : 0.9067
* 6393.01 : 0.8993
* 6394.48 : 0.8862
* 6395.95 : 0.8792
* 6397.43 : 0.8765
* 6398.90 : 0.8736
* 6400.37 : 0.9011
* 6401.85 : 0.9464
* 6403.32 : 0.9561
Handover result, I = 0.2 angstroms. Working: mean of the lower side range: 0.919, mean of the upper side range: 0.926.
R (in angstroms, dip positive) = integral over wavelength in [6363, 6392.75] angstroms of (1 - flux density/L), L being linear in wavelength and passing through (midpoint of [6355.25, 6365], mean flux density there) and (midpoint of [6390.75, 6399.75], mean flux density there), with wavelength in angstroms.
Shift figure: 0.0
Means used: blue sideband 0.93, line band 0.909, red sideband 0.888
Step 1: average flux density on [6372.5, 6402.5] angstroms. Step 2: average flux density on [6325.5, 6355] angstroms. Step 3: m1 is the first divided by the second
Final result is 1.0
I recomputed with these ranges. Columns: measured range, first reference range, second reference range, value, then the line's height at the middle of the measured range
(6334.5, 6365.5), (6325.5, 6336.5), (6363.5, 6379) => -0.3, 0.918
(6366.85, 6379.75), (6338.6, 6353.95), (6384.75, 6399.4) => 0.0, 0.91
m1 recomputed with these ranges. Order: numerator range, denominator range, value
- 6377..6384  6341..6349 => 1.02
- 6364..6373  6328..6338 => 0.94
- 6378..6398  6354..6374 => 1.00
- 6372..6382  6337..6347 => 1.02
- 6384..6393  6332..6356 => 0.99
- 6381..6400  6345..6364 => 0.96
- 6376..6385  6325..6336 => 1.00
